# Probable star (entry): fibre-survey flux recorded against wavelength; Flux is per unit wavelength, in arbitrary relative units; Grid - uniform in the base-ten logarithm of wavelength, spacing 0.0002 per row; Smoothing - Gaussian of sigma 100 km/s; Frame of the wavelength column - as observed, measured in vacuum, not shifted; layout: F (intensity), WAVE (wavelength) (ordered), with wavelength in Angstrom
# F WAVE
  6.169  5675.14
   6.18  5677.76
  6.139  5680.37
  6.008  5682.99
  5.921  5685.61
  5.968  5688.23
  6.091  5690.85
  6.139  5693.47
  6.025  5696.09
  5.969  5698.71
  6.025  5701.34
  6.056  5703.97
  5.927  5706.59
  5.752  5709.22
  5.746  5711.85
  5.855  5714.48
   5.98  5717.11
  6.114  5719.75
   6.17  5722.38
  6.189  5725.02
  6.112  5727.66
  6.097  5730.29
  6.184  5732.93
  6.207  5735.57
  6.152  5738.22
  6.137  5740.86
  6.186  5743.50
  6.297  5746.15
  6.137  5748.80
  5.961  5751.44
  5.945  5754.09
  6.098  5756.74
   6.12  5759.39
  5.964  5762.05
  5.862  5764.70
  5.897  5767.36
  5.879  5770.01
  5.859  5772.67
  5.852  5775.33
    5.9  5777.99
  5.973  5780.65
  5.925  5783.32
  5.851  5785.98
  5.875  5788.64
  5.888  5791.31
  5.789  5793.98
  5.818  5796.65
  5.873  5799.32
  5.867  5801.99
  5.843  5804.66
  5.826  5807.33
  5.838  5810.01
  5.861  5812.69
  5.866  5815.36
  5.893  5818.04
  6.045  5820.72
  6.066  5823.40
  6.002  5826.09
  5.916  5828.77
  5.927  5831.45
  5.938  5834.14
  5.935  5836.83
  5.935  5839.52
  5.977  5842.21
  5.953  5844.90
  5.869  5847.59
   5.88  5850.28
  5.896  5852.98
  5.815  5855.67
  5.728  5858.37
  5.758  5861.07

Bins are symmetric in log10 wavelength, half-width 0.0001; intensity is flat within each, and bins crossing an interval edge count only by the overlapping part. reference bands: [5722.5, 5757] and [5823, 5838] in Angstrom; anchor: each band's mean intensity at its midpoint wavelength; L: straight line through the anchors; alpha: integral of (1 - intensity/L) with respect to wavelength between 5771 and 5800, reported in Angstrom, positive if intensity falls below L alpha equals 0.8 Angstrom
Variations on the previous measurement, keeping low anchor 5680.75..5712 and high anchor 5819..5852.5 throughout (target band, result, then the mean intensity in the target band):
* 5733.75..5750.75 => -0.6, 6.18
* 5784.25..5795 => 0.2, 5.86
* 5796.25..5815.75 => 0.4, 5.85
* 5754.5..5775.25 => 0.1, 5.95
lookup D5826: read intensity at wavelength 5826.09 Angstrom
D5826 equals 6.002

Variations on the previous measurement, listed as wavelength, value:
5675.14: 6.169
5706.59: 5.927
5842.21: 5.977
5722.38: 6.17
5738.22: 6.152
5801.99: 5.867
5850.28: 5.88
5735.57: 6.207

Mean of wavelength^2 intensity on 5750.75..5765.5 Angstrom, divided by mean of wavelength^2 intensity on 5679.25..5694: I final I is 1.02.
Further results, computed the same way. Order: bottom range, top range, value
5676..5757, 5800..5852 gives 1.01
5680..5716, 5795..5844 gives 1.03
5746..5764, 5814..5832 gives 1.01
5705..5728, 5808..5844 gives 1.03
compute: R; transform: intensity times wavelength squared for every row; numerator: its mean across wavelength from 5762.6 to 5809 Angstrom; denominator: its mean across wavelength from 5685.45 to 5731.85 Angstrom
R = 1.00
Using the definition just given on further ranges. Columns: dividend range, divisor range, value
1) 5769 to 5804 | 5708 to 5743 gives 0.99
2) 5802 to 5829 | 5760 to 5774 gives 1.02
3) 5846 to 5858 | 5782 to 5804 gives 1.02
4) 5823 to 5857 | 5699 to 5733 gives 1.03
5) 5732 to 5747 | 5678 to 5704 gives 1.04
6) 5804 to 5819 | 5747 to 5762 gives 0.99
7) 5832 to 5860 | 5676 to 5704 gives 1.03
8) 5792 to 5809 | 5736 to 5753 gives 0.97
